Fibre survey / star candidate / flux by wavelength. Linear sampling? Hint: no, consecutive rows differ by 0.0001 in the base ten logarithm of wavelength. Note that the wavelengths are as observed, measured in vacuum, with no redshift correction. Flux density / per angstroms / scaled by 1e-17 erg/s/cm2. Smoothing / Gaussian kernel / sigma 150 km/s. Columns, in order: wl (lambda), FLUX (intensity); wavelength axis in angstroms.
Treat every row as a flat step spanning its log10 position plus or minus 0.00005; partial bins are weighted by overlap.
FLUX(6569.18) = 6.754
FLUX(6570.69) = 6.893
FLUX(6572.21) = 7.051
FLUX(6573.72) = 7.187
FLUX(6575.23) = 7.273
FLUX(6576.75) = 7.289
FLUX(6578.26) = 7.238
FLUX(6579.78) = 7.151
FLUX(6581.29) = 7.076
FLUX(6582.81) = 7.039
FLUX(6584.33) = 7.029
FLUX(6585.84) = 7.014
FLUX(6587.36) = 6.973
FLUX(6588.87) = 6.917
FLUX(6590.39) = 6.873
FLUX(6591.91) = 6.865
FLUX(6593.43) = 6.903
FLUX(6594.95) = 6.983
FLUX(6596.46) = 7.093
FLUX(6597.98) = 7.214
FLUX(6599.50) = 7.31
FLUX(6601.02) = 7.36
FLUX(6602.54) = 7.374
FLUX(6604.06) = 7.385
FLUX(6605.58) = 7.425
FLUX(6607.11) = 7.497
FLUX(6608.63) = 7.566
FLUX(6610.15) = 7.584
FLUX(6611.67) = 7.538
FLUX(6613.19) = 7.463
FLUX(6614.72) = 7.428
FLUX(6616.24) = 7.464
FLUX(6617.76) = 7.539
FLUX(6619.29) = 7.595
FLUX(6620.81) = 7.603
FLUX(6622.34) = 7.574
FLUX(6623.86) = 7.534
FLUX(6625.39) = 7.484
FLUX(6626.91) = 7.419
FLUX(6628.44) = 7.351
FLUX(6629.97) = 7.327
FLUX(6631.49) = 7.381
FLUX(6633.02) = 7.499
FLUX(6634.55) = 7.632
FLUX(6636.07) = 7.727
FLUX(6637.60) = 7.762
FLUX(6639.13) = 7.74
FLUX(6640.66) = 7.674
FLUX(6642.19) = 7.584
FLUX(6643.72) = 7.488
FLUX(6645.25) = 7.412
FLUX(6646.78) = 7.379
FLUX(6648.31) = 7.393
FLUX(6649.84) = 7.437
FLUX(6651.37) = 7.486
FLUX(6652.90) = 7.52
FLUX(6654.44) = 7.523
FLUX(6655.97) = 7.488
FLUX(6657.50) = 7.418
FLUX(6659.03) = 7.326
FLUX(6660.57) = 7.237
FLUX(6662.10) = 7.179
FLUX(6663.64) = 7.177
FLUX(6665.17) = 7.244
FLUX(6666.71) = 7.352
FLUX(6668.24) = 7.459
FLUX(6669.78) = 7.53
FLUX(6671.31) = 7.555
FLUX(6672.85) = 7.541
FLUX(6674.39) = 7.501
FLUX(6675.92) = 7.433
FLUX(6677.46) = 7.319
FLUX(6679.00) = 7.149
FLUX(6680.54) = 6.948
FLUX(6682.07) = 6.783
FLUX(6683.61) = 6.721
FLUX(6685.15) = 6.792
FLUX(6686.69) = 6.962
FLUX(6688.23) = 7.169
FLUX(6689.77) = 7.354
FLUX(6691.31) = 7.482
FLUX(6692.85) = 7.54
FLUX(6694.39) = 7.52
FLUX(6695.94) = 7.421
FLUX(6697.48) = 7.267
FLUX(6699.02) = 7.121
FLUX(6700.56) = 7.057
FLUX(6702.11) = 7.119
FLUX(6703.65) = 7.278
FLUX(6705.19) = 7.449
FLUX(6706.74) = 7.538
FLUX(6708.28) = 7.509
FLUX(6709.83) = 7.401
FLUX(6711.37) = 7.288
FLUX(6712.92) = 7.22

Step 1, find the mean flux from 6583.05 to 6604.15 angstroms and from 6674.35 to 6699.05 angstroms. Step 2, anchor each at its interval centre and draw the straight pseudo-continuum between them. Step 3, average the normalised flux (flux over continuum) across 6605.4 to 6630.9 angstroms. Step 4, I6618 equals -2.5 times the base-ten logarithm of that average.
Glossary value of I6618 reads -0.06 mag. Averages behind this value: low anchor 7.08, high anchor 7.2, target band 7.49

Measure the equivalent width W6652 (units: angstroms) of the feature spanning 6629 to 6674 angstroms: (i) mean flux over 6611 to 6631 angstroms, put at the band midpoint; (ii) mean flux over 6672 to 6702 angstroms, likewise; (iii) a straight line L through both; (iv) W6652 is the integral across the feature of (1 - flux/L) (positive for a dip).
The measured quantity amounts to -0.65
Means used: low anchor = 7.48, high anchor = 7.21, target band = 7.46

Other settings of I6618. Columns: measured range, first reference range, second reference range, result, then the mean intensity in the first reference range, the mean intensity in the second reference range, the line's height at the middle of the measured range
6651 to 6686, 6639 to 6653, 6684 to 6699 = 0.01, 7.5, 7.26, 7.38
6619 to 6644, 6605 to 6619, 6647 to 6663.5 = -0.01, 7.5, 7.39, 7.45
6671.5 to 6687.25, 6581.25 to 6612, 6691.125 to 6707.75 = 0.03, 7.19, 7.34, 7.31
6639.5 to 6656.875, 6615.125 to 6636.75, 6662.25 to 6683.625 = -0.01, 7.51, 7.28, 7.4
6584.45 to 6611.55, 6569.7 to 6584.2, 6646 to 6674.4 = 0.00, 7.12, 7.4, 7.19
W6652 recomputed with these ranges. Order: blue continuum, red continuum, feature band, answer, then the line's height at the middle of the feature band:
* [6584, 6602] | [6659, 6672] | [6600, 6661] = -2.47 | 7.2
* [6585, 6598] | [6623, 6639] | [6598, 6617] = -0.65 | 7.2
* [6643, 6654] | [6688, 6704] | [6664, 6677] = -0.10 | 7.38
